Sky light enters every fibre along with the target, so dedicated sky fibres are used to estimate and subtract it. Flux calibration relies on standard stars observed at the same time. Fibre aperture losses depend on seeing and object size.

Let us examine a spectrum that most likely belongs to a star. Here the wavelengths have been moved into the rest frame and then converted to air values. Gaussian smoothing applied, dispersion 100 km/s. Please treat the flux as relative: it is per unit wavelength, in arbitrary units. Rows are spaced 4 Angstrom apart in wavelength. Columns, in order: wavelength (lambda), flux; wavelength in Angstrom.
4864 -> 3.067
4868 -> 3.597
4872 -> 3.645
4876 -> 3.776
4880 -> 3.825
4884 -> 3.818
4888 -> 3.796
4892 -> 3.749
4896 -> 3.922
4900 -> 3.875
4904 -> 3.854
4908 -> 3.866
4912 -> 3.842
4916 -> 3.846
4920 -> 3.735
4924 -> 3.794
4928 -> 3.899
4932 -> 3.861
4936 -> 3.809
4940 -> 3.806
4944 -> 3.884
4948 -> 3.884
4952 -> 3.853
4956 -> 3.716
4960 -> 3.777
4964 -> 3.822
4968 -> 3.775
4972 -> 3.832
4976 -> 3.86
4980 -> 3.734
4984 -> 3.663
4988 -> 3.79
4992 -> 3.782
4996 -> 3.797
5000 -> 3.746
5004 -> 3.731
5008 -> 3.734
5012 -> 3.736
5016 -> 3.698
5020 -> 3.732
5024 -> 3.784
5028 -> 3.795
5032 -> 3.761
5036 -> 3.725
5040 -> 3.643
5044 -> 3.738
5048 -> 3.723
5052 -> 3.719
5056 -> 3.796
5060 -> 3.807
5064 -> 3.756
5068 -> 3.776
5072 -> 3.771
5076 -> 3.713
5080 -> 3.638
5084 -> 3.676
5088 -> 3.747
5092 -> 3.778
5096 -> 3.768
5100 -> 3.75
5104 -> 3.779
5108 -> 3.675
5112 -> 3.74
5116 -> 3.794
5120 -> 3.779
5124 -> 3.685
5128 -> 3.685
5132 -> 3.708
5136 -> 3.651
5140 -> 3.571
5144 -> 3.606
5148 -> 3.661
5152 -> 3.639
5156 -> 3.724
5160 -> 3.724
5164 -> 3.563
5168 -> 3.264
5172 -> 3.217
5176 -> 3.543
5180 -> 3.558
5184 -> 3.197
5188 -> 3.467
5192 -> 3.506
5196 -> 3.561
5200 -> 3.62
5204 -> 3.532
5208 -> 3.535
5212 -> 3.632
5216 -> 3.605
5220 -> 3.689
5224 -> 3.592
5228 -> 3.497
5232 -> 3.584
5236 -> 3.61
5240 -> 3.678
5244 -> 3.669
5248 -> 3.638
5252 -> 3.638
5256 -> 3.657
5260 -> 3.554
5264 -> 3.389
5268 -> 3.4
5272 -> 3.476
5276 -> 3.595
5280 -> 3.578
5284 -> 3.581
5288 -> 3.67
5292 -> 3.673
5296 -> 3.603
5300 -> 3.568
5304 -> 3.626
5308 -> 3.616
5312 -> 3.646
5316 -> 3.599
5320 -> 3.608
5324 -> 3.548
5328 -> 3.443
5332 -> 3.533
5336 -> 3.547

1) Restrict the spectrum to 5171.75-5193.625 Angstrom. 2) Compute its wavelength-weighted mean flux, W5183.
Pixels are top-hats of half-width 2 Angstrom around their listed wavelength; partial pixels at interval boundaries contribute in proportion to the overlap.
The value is 3.43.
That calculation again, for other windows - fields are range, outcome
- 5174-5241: 3.55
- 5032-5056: 3.72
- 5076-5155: 3.7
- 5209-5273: 3.58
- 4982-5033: 3.75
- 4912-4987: 3.81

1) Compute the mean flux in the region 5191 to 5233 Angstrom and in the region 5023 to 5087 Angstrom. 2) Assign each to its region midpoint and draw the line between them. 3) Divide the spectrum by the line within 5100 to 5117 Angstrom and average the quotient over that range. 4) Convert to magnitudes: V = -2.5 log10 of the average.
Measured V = -0.018 mag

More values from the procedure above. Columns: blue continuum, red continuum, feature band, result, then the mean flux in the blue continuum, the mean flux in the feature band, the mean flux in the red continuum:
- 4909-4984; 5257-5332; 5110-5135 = -0.01 mag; 3.81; 3.73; 3.57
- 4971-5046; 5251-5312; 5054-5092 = -0.01 mag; 3.75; 3.74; 3.58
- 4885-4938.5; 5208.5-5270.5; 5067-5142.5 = -0.01 mag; 3.83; 3.72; 3.59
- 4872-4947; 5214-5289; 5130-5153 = 0.01 mag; 3.83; 3.64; 3.58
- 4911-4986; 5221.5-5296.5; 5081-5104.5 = -0.01 mag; 3.81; 3.74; 3.58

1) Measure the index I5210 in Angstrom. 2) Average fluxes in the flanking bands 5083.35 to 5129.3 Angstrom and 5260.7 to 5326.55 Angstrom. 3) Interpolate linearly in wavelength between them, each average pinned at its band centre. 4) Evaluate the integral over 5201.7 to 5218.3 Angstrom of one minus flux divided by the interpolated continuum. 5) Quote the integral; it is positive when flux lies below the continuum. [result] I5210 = 0.3 Angstrom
